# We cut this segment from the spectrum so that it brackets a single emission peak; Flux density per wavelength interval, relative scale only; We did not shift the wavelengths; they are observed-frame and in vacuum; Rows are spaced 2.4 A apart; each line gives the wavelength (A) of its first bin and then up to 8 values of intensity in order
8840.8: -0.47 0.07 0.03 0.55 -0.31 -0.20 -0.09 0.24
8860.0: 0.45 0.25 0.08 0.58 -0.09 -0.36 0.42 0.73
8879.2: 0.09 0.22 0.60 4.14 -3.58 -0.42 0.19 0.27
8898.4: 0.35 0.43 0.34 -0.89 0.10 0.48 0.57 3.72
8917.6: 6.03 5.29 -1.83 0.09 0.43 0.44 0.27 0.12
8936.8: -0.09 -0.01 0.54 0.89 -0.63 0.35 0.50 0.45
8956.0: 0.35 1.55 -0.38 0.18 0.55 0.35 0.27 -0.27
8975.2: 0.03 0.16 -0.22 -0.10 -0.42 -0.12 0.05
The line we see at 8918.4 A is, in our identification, H-beta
